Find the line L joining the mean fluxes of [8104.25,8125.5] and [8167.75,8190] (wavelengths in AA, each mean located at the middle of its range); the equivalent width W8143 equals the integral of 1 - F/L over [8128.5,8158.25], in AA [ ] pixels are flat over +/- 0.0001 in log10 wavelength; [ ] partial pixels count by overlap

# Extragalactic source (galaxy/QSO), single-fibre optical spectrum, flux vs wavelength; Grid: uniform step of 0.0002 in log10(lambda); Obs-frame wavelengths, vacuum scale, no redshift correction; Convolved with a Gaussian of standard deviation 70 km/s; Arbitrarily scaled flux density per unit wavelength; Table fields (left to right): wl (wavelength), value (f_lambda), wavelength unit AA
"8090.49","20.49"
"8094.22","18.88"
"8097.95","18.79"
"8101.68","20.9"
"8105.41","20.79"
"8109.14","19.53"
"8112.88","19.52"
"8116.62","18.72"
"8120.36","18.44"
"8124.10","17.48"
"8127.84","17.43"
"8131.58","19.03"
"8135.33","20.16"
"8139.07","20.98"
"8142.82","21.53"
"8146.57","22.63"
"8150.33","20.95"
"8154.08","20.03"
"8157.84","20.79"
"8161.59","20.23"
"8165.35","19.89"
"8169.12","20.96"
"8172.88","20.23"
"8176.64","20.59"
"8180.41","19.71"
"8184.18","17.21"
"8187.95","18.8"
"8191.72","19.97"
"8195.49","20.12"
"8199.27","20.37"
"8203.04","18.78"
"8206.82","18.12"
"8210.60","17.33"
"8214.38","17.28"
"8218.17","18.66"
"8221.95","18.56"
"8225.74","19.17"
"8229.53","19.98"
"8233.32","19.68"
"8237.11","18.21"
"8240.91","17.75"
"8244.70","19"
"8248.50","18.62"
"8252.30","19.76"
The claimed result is -2.1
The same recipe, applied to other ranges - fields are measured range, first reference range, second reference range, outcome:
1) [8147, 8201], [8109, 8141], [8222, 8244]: -3.1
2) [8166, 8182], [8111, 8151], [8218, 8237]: -0.7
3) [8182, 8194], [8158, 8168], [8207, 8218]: 0.1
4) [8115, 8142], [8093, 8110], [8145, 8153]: 2.4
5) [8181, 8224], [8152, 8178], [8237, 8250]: 1.7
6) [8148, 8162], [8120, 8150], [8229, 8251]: -0.7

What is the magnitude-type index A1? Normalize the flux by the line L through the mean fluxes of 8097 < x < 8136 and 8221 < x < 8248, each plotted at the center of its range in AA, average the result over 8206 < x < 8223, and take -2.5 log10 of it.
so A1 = 0.06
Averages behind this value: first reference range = 19.1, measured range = 18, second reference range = 18.9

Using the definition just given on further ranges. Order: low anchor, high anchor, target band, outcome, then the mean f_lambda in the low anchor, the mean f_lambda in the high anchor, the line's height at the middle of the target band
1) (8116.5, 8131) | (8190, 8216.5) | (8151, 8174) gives -0.11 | 18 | 18.8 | 18.4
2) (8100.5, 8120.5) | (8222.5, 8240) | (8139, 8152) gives -0.11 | 19.7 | 19.1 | 19.5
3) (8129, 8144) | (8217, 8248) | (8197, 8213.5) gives 0.04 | 20.2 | 18.9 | 19.3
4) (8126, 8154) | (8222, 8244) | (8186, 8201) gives -0.01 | 20.4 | 18.9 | 19.5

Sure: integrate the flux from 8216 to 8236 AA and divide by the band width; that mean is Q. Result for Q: 19.1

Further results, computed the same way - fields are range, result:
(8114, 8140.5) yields 18.9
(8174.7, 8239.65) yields 19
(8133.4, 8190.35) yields 20.3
